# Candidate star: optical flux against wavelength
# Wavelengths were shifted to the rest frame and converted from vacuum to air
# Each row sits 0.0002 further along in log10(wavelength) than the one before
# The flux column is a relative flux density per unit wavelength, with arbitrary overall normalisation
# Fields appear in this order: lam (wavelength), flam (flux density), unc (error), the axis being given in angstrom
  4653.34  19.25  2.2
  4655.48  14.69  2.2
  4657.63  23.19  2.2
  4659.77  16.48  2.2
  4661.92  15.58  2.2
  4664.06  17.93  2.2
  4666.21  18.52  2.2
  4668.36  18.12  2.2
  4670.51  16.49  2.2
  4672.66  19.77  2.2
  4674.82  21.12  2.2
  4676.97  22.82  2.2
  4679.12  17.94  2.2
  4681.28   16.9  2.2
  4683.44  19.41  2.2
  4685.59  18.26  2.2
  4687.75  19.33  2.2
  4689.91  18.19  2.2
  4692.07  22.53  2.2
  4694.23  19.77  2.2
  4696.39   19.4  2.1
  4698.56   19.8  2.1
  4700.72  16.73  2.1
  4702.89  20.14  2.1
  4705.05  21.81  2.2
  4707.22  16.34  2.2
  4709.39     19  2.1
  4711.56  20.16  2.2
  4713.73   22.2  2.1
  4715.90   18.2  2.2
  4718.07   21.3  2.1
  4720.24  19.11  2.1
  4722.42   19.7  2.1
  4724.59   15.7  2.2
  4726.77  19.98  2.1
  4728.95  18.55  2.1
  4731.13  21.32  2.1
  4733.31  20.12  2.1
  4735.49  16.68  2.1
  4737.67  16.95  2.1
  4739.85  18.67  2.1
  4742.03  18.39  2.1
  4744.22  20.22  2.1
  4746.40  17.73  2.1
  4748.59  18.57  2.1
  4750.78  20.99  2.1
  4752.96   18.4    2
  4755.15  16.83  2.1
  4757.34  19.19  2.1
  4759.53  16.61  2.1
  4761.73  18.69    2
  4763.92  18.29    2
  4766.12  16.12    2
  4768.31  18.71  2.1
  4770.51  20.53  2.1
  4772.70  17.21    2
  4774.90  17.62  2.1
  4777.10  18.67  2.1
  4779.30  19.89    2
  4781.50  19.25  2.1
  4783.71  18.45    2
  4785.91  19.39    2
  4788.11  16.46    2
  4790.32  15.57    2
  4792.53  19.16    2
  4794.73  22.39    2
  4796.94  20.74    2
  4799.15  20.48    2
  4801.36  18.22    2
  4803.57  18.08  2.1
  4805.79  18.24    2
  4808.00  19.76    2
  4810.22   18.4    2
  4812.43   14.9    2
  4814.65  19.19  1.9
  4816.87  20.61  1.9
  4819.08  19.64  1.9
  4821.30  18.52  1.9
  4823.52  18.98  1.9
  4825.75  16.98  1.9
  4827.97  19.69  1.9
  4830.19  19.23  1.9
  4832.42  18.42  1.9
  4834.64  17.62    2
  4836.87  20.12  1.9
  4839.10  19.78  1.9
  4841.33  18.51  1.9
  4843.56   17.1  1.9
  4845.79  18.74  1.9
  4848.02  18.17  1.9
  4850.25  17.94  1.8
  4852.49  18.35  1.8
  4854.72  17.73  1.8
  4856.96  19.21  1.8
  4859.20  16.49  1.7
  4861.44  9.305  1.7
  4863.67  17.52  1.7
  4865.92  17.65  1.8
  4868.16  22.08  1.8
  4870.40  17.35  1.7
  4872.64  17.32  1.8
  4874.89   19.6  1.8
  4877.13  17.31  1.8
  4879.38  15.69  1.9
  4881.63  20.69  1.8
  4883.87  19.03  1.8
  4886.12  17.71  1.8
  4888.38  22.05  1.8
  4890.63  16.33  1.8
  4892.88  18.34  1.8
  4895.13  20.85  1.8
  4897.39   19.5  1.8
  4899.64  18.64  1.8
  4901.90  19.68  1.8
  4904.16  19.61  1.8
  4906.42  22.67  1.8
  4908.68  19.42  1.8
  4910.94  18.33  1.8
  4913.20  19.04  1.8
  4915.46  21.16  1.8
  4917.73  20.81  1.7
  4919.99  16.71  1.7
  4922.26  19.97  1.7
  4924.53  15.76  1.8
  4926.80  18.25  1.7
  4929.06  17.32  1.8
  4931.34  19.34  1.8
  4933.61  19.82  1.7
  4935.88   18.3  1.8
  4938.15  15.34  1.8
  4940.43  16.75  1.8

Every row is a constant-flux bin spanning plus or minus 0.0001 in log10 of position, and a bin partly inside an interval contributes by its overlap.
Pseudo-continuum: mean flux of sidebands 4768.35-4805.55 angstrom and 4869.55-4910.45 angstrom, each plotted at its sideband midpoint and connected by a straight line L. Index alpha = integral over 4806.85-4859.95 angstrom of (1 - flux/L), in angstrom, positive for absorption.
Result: 1.1 angstrom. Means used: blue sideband 18.9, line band 18.5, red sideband 19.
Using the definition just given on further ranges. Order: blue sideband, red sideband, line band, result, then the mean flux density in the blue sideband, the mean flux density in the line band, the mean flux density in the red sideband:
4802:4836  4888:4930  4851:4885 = 2.1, 18.6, 17.7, 19.1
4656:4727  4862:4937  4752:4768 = 1.0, 19.1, 17.8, 18.8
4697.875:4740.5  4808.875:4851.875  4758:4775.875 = 0.8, 19.1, 18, 18.6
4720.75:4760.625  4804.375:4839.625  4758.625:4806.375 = 0.2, 18.6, 18.6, 18.7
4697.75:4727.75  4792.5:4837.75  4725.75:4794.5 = 2.2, 19.3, 18.5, 19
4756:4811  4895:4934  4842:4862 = 1.8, 18.6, 17.2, 19.2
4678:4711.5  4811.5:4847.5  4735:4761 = 0.8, 19.1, 18.3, 18.6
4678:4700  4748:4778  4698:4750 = -0.9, 19.1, 19.1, 18.3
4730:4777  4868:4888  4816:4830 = -0.4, 18.5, 19.1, 18.5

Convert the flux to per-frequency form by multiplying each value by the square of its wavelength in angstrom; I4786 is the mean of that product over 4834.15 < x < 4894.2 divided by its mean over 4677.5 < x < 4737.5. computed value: 1.0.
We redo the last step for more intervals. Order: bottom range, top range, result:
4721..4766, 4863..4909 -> 1.09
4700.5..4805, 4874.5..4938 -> 1.07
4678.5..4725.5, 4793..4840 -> 1.04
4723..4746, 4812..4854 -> 1.04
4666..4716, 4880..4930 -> 1.08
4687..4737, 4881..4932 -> 1.07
